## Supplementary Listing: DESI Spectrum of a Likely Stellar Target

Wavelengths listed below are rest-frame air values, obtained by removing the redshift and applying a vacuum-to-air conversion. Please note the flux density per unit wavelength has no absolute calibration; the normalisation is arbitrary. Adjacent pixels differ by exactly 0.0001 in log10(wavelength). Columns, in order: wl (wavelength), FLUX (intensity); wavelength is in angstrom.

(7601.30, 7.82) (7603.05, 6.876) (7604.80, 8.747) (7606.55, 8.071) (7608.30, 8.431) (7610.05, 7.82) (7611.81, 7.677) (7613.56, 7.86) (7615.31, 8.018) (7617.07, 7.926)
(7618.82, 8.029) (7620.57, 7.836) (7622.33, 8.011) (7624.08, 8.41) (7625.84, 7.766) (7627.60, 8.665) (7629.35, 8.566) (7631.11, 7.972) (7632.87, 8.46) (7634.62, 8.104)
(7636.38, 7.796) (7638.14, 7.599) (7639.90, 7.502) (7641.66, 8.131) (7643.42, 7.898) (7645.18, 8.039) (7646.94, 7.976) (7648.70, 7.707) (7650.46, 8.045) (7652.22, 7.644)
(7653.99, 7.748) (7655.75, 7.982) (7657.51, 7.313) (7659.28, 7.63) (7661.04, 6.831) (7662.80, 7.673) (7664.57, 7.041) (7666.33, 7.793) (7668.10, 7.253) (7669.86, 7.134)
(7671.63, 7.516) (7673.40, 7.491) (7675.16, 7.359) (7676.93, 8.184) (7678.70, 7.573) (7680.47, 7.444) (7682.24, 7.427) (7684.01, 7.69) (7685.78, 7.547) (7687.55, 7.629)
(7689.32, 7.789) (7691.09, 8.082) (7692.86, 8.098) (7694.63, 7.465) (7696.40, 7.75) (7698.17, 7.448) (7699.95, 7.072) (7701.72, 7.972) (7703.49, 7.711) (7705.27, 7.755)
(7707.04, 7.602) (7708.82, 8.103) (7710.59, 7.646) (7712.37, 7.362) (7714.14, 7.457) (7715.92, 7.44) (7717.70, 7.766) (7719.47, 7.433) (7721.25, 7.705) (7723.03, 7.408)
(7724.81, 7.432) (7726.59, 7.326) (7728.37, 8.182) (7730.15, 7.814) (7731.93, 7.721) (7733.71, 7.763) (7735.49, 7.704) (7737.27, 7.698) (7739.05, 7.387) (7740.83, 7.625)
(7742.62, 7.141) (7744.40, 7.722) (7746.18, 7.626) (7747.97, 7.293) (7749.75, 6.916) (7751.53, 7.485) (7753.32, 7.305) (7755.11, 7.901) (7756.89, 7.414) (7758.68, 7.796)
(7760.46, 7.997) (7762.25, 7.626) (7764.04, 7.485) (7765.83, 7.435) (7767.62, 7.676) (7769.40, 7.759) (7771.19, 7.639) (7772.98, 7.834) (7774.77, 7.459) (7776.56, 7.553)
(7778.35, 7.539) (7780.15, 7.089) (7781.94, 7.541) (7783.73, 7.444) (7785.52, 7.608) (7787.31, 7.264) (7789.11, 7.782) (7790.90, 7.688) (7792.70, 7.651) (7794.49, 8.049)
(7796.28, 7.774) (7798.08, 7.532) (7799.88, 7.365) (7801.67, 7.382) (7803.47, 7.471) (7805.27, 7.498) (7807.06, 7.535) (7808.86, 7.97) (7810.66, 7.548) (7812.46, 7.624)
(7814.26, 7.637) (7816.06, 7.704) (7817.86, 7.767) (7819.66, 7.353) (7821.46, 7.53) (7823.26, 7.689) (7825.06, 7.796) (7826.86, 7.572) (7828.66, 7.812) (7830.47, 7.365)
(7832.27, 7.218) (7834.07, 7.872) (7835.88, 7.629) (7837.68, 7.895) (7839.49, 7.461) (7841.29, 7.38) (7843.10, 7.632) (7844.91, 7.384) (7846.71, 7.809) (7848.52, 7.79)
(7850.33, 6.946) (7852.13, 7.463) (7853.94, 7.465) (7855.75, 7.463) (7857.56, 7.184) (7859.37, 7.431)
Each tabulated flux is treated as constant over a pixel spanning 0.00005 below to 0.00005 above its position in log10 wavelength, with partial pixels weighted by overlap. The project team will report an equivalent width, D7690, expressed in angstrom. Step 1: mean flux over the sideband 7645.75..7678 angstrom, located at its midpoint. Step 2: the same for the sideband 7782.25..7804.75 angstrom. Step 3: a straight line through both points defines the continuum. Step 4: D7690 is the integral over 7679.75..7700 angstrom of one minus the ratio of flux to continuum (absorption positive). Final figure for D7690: -0.2 angstrom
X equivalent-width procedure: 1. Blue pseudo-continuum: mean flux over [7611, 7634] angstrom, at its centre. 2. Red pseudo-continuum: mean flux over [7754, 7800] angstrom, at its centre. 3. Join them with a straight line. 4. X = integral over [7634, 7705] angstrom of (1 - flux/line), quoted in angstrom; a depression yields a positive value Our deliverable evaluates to 2.7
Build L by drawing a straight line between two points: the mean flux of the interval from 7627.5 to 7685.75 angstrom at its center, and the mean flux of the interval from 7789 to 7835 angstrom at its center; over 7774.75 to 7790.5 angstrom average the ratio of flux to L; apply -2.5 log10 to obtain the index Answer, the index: 0.02 mag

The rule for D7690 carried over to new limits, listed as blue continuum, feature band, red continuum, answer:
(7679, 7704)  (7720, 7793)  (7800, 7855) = 0.4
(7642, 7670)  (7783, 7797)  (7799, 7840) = -0.1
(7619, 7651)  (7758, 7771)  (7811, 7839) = 0.1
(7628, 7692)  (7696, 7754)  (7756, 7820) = 0.7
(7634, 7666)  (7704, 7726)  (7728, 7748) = 0.2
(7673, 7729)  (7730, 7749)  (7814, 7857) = 0.1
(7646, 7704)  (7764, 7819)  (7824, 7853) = -0.1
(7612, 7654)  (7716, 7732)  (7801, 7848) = 0.4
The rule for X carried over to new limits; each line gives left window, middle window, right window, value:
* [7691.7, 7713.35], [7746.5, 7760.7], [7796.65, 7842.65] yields 0.26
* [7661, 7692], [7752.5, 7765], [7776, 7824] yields -0.13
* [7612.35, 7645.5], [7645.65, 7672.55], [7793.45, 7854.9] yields 1.35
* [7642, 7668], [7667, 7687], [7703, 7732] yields 0.36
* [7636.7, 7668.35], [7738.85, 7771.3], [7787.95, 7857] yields 0.34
